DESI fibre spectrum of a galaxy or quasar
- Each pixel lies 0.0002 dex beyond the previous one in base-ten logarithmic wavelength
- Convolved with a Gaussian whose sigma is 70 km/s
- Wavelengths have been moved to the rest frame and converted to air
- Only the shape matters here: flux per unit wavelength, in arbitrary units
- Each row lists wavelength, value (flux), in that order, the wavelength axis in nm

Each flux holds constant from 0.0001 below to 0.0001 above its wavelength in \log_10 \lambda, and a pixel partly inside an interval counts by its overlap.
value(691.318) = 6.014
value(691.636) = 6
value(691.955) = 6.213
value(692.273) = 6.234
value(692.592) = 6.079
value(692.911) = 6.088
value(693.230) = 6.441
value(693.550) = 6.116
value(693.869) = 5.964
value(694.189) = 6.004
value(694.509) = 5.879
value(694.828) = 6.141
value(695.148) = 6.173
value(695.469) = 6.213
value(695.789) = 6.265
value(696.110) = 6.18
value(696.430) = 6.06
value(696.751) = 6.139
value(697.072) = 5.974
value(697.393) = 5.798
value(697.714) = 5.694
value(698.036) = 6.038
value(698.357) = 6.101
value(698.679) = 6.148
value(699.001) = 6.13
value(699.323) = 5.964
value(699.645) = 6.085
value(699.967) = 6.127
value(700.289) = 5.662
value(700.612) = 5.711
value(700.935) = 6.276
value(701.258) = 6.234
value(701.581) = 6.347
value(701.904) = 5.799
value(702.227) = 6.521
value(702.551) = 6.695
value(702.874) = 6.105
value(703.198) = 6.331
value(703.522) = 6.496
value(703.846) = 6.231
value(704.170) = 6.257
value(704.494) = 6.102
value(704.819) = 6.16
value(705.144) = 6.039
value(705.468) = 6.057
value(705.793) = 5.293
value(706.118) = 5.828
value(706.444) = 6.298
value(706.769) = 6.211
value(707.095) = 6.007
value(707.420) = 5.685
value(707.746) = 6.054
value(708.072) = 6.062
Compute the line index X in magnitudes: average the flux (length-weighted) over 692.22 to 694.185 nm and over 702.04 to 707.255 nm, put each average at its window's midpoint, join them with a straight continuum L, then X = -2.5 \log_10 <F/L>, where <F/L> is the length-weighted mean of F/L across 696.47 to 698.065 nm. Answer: 0.04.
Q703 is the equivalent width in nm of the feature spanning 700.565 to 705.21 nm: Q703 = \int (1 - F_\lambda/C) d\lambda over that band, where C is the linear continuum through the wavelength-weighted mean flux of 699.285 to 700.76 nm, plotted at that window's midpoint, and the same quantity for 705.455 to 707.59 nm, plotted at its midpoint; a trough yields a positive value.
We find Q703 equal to -0.261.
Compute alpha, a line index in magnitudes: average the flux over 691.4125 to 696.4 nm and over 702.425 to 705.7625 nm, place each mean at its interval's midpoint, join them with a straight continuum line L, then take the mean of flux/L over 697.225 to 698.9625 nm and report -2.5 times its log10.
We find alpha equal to 0.03 mag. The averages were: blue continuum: 6.13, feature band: 5.97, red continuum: 6.21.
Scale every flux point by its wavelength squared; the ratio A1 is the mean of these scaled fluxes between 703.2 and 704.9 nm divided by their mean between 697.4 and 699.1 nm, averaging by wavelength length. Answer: 1.1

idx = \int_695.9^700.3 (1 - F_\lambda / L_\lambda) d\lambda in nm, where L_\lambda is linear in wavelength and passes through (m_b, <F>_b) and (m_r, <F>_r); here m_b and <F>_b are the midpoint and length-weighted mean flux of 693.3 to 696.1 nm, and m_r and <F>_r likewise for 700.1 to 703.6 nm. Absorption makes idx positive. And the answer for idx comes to 0.09 nm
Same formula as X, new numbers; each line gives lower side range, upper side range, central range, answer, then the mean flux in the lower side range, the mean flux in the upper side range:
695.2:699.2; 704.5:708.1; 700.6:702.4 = -0.03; 6.06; 5.97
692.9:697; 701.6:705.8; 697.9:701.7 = 0.02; 6.13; 6.2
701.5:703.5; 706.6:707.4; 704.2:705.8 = 0.03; 6.31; 6.04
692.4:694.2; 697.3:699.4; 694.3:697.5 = -0.01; 6.12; 5.99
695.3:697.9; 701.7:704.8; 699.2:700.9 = 0.04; 6.04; 6.28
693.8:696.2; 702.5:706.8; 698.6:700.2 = 0.01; 6.1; 6.13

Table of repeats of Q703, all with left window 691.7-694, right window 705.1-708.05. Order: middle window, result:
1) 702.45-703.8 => -0.086 nm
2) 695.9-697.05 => -0.002 nm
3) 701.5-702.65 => -0.059 nm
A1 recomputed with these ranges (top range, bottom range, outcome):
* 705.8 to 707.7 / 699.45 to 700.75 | 1.03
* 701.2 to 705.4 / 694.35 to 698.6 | 1.05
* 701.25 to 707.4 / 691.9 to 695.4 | 1.04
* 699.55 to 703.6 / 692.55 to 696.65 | 1.03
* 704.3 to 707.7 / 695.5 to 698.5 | 1.02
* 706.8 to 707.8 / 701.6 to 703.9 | 0.95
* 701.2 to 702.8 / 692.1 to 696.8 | 1.05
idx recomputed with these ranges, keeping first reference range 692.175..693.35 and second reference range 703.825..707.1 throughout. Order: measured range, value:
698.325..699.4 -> 0.01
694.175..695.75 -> 0.02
